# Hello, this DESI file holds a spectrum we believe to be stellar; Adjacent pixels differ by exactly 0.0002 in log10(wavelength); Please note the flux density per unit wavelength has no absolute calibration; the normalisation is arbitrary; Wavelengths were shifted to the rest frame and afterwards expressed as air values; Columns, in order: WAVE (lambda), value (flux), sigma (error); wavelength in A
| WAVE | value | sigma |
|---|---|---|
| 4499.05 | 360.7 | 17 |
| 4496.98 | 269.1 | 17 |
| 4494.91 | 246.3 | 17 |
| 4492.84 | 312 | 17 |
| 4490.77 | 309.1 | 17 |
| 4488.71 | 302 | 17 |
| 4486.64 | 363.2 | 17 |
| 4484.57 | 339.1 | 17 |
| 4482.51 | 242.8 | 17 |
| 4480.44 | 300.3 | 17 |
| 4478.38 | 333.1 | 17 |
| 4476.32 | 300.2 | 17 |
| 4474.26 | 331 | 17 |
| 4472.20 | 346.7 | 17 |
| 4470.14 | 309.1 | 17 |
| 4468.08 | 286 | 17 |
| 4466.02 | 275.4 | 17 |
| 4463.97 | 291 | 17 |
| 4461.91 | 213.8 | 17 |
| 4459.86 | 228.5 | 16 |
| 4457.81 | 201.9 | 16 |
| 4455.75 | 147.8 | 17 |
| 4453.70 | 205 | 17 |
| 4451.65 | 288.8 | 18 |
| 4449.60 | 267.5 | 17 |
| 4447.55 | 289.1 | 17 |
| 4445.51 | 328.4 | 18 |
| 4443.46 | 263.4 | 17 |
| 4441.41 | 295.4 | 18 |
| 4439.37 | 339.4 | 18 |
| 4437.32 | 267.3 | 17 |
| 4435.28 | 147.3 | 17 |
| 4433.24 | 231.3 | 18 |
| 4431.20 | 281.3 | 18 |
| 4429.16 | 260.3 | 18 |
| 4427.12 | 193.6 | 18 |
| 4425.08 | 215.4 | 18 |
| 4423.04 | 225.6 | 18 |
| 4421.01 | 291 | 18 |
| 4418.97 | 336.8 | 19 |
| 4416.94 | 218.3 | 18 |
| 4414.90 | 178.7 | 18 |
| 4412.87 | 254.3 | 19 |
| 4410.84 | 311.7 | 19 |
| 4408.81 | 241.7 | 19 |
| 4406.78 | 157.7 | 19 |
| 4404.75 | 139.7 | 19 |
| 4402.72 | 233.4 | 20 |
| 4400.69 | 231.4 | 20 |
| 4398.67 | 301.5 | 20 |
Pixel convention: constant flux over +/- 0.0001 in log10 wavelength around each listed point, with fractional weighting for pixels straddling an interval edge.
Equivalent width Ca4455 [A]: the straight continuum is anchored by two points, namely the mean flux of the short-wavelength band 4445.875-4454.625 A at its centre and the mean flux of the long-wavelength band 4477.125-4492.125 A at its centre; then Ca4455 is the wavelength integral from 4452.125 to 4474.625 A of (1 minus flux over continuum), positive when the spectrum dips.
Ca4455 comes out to 2.37 A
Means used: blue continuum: 268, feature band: 256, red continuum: 313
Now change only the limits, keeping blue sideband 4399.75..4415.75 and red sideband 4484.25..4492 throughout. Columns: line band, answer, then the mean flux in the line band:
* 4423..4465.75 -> 3.1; 248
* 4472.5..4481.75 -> -0.1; 316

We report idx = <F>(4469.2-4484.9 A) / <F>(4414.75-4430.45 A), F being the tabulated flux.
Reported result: 1.3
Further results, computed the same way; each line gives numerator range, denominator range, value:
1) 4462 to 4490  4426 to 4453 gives 1.16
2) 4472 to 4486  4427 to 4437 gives 1.37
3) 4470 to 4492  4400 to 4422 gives 1.34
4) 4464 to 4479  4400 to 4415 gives 1.40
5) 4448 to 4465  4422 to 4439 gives 1.00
